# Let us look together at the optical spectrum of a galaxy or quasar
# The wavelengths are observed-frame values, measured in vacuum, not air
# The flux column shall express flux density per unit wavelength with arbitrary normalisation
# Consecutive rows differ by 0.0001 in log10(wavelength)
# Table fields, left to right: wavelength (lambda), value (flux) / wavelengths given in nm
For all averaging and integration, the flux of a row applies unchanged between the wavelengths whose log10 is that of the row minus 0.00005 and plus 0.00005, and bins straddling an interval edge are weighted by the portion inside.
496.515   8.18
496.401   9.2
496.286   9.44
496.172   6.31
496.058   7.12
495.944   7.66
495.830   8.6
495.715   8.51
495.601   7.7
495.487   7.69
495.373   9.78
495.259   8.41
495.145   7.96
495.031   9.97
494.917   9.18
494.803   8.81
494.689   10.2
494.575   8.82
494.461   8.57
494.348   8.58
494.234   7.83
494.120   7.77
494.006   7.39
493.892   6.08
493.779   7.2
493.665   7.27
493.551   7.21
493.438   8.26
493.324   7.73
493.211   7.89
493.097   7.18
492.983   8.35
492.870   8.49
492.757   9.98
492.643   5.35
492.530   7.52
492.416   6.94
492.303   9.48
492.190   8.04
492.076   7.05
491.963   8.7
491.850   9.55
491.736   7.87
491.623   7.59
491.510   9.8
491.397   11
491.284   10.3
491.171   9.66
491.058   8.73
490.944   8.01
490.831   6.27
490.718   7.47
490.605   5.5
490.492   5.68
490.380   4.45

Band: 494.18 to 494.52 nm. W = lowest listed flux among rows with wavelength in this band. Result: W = 7.83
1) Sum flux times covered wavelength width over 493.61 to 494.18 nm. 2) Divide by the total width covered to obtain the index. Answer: 7.14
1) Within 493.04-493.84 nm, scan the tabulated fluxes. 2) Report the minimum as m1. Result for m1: 7.18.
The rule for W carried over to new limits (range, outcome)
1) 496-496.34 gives 6.31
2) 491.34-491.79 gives 7.59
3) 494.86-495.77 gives 7.69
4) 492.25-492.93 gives 5.35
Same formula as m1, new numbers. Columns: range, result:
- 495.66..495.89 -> 8.51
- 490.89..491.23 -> 8.01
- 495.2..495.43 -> 8.41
